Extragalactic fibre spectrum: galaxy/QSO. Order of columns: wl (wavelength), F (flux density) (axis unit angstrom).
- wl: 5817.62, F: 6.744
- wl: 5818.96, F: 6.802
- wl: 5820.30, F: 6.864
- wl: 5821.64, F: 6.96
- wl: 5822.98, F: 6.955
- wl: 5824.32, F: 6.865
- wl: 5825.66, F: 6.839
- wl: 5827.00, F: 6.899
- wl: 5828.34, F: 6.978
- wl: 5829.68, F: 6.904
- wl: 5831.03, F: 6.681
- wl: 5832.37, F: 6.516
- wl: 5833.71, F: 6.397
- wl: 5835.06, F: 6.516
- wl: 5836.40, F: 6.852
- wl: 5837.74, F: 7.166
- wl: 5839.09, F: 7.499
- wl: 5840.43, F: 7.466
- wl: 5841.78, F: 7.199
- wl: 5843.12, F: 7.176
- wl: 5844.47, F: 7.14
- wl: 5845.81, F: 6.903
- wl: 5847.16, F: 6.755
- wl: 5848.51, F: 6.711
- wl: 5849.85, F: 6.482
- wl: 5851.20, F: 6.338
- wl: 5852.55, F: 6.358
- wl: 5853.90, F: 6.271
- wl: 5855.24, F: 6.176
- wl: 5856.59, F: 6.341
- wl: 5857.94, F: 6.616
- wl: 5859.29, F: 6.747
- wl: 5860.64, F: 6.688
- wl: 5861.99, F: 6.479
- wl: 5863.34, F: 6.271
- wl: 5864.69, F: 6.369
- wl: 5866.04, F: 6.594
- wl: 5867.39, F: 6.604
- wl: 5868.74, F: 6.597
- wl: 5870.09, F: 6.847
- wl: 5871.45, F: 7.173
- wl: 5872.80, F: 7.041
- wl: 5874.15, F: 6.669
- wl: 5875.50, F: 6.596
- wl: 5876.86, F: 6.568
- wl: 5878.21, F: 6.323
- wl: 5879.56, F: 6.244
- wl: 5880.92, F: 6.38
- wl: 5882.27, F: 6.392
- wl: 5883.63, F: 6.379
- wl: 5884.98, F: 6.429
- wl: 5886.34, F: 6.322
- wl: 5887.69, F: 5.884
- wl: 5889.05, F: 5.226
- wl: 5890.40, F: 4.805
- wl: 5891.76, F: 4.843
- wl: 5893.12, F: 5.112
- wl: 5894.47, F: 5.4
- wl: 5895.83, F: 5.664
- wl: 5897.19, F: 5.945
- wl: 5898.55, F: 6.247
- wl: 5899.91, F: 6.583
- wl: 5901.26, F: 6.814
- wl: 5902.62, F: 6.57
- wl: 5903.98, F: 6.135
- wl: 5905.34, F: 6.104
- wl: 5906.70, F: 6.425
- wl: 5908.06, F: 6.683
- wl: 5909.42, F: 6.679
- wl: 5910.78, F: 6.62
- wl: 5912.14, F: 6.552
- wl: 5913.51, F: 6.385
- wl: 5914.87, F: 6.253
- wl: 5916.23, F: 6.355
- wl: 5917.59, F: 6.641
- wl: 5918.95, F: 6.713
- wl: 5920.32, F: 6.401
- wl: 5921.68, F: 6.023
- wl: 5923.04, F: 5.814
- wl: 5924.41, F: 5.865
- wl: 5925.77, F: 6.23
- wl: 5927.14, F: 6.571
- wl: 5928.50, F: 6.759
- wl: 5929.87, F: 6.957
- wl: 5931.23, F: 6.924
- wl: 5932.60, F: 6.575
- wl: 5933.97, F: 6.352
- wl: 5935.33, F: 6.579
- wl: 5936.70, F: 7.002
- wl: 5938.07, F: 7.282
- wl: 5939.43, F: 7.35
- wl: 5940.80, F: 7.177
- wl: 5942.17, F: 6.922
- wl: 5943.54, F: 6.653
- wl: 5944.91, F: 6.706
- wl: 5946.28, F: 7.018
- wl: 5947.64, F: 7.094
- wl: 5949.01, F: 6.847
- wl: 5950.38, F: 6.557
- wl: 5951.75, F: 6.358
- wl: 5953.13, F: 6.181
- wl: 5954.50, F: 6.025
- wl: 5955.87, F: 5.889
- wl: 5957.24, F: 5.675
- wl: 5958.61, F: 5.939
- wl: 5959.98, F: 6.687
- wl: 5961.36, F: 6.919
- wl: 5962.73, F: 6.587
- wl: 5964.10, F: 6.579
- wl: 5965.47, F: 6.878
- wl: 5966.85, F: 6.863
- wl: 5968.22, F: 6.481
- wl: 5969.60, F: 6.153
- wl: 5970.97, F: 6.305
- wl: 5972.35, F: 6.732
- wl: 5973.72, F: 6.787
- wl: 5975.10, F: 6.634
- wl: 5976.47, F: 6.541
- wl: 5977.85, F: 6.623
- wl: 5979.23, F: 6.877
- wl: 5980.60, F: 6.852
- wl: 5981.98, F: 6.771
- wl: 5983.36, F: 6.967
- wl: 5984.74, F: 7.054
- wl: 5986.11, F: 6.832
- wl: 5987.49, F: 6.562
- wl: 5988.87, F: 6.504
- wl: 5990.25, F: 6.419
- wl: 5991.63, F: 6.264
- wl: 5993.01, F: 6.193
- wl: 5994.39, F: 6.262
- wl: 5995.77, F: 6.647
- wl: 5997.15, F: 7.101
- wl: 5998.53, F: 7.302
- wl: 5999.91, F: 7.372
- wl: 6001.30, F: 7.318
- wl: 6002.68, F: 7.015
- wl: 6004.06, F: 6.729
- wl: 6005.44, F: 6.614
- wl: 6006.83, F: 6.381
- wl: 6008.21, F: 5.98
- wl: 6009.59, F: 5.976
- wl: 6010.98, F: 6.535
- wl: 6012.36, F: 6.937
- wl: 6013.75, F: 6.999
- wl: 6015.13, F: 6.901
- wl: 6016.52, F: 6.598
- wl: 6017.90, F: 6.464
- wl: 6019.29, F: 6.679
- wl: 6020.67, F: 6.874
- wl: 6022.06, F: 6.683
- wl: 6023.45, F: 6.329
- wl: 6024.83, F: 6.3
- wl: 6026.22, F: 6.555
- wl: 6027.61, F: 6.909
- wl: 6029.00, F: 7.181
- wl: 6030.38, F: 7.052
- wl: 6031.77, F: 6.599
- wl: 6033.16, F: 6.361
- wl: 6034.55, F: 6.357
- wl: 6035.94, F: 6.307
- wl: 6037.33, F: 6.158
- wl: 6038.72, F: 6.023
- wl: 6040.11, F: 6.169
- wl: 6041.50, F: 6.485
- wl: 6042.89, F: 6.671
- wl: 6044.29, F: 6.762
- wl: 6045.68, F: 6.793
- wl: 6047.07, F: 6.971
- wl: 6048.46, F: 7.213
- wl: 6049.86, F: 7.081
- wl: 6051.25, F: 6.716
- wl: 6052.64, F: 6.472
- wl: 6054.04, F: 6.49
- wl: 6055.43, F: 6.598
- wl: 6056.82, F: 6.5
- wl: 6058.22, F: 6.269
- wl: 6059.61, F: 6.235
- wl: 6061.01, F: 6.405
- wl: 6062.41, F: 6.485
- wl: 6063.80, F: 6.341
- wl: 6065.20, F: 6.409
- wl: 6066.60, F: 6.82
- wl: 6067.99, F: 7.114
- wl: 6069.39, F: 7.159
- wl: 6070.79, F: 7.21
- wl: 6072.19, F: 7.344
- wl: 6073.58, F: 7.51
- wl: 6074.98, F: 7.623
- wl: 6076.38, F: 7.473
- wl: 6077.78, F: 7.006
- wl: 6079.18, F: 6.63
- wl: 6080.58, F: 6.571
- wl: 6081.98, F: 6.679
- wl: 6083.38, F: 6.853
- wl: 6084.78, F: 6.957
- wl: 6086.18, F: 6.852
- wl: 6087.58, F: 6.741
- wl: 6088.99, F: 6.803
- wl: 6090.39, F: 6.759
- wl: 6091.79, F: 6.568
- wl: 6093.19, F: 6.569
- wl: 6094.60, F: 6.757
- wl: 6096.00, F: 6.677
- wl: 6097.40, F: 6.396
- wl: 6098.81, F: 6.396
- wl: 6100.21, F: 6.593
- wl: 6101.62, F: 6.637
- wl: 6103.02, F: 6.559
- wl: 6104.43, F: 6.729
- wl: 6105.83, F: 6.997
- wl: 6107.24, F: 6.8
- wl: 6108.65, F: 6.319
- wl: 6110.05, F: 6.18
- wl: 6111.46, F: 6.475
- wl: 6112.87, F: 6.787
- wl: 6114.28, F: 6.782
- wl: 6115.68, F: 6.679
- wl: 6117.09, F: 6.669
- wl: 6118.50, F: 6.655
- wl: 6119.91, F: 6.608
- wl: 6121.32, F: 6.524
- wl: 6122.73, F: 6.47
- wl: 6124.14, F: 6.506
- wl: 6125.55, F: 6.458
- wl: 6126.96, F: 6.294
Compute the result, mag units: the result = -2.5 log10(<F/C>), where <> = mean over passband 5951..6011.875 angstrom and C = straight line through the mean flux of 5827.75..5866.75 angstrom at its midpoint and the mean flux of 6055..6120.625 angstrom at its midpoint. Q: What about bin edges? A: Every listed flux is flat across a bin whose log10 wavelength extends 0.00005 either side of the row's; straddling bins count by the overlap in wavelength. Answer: 0.02 mag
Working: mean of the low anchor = 6.71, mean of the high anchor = 6.73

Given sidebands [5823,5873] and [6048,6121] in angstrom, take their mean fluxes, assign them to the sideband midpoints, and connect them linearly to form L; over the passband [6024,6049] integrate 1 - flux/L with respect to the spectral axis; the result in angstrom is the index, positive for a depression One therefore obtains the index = 0.5 angstrom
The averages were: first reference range 6.74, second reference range 6.73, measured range 6.6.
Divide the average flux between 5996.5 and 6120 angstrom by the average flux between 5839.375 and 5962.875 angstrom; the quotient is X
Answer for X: 1.04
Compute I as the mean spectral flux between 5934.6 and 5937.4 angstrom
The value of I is 6.79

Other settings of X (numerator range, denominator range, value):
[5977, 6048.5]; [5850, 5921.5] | 1.05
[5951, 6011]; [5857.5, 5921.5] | 1.04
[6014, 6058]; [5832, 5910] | 1.03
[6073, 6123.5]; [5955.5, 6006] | 1.01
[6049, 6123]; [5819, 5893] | 1.02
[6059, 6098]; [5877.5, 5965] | 1.07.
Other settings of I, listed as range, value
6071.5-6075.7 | 7.5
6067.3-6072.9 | 7.21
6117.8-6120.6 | 6.63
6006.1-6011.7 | 6.22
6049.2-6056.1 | 6.67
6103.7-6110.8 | 6.6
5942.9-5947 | 6.81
